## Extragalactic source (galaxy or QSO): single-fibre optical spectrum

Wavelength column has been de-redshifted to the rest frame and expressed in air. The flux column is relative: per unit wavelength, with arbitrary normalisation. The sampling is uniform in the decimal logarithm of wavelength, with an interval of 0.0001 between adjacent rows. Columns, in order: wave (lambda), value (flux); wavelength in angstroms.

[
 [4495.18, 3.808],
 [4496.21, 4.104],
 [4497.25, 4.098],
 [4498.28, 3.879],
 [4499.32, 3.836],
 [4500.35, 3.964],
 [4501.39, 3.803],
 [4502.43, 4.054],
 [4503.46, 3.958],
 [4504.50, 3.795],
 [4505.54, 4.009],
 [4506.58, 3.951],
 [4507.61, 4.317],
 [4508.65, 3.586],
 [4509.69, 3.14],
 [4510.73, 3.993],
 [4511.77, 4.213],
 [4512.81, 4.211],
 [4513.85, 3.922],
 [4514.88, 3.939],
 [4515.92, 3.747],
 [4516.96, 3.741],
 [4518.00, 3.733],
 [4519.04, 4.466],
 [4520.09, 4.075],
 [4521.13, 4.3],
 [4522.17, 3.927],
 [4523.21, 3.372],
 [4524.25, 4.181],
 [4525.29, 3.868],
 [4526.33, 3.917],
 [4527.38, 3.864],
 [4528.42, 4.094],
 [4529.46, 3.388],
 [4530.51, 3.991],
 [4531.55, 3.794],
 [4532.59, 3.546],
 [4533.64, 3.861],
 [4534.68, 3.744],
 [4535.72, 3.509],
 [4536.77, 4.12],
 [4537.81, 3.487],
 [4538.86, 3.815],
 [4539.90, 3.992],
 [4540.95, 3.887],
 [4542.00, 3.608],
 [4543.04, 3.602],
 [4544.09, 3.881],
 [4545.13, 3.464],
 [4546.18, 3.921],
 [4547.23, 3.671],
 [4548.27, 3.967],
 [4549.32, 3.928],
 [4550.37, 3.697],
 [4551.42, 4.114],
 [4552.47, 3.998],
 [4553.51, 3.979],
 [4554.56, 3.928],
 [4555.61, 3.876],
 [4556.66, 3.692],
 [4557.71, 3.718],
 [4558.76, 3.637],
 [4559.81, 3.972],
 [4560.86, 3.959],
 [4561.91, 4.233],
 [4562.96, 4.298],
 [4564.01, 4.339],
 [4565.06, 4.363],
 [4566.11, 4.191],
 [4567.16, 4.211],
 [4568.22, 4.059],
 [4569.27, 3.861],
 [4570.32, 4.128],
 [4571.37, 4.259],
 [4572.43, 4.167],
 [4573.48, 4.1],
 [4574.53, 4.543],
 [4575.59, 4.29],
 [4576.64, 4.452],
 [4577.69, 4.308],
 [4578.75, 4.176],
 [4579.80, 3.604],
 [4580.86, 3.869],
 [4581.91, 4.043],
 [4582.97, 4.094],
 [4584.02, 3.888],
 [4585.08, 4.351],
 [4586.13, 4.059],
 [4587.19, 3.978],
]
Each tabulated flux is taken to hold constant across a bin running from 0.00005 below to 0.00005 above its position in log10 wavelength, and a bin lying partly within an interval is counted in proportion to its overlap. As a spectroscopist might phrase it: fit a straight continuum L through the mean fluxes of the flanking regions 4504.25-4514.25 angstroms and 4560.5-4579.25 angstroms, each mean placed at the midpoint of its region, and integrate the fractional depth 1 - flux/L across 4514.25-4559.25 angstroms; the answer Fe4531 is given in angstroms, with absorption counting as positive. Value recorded 2.37 angstroms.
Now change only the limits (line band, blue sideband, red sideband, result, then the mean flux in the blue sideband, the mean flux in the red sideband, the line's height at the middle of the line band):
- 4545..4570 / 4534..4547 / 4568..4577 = 0.2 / 3.75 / 4.21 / 3.99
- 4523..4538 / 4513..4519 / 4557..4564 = 0.5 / 3.9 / 3.99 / 3.93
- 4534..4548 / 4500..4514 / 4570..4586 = 1.0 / 3.92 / 4.15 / 4.03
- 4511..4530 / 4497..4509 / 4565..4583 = 0.2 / 3.94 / 4.15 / 3.99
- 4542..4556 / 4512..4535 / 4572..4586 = 0.6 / 3.9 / 4.14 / 4.01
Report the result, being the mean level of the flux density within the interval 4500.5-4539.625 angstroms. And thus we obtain 3.88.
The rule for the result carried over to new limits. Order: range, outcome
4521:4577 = 3.94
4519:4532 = 3.92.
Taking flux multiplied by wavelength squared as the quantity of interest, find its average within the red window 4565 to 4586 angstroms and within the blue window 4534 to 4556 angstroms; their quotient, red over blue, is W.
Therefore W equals 1.1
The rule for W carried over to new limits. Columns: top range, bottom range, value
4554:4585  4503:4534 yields 1.07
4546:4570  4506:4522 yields 1.03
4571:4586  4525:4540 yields 1.12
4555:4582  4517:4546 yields 1.09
